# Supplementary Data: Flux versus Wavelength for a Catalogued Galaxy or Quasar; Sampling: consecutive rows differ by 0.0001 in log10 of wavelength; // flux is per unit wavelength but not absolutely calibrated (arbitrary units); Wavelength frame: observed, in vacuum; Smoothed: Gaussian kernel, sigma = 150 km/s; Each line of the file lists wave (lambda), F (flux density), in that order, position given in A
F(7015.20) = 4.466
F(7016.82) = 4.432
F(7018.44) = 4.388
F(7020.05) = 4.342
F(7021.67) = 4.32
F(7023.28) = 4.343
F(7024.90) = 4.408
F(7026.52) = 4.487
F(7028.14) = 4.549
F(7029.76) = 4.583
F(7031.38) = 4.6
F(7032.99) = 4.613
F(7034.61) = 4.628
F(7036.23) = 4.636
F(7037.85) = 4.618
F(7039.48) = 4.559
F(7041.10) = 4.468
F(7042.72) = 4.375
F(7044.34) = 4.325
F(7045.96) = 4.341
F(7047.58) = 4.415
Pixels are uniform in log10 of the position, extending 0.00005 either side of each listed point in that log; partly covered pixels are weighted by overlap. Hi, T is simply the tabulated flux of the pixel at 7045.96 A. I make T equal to 4.341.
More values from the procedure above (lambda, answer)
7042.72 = 4.375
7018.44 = 4.388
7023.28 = 4.343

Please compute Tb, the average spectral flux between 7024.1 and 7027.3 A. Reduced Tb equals 4.44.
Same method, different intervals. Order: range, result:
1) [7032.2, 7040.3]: 4.61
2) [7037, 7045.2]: 4.47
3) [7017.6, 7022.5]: 4.36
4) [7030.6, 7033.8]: 4.62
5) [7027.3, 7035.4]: 4.6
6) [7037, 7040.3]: 4.58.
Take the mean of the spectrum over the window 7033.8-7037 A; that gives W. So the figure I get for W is 4.63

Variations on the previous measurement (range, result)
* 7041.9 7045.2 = 4.36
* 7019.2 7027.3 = 4.38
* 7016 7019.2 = 4.4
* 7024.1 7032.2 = 4.53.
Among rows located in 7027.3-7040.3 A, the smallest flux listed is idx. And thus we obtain 4.549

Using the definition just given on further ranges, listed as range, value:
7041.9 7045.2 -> 4.325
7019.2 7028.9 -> 4.32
